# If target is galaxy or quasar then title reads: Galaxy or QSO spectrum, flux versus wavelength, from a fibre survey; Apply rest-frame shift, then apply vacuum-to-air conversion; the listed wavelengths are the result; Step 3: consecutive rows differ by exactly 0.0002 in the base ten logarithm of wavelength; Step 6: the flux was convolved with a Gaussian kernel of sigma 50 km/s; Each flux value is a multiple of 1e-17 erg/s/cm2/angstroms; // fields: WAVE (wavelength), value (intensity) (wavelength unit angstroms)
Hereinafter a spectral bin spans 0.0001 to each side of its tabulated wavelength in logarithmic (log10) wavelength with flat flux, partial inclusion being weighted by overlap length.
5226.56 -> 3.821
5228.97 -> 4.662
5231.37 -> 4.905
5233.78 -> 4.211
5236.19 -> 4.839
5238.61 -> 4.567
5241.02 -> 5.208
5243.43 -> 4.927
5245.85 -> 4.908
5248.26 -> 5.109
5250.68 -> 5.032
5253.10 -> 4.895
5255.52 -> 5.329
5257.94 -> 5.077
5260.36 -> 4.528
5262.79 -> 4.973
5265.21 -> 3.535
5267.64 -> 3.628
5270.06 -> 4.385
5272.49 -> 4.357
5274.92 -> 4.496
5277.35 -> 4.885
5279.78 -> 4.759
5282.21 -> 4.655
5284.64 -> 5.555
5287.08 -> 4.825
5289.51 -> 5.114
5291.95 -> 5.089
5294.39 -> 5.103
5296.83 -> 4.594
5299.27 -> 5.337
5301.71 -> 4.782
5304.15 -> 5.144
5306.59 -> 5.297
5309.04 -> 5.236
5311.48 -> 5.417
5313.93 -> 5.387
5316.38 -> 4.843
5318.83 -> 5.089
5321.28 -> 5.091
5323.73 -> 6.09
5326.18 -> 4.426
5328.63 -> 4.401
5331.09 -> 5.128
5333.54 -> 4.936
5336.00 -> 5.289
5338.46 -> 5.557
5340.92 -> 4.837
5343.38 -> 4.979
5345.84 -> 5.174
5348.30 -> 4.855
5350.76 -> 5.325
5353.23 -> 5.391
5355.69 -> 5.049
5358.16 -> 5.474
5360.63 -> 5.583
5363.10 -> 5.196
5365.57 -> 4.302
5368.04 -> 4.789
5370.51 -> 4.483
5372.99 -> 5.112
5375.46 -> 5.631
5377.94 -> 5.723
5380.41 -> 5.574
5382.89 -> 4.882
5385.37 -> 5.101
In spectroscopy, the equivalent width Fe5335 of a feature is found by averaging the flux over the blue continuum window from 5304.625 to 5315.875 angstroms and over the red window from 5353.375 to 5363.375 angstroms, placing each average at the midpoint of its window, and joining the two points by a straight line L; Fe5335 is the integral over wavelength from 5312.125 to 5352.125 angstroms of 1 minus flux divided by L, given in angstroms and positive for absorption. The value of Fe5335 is 1.7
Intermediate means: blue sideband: 5.29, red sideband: 5.35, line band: 5.09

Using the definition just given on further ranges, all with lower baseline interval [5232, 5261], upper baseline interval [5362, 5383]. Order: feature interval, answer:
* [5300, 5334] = -0.6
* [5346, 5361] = -0.6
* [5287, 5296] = -0.1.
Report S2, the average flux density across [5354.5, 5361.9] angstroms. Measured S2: 5.37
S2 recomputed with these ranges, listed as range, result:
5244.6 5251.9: 5.01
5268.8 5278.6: 4.53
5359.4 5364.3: 5.39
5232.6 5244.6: 4.75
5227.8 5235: 4.6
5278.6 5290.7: 4.98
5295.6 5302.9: 4.9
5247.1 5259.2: 5.09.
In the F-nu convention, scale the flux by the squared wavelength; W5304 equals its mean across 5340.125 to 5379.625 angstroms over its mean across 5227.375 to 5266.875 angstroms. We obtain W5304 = 1.12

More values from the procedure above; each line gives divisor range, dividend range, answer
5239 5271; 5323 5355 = 1.11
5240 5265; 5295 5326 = 1.07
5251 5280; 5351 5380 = 1.17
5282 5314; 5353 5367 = 1.03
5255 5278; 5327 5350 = 1.15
